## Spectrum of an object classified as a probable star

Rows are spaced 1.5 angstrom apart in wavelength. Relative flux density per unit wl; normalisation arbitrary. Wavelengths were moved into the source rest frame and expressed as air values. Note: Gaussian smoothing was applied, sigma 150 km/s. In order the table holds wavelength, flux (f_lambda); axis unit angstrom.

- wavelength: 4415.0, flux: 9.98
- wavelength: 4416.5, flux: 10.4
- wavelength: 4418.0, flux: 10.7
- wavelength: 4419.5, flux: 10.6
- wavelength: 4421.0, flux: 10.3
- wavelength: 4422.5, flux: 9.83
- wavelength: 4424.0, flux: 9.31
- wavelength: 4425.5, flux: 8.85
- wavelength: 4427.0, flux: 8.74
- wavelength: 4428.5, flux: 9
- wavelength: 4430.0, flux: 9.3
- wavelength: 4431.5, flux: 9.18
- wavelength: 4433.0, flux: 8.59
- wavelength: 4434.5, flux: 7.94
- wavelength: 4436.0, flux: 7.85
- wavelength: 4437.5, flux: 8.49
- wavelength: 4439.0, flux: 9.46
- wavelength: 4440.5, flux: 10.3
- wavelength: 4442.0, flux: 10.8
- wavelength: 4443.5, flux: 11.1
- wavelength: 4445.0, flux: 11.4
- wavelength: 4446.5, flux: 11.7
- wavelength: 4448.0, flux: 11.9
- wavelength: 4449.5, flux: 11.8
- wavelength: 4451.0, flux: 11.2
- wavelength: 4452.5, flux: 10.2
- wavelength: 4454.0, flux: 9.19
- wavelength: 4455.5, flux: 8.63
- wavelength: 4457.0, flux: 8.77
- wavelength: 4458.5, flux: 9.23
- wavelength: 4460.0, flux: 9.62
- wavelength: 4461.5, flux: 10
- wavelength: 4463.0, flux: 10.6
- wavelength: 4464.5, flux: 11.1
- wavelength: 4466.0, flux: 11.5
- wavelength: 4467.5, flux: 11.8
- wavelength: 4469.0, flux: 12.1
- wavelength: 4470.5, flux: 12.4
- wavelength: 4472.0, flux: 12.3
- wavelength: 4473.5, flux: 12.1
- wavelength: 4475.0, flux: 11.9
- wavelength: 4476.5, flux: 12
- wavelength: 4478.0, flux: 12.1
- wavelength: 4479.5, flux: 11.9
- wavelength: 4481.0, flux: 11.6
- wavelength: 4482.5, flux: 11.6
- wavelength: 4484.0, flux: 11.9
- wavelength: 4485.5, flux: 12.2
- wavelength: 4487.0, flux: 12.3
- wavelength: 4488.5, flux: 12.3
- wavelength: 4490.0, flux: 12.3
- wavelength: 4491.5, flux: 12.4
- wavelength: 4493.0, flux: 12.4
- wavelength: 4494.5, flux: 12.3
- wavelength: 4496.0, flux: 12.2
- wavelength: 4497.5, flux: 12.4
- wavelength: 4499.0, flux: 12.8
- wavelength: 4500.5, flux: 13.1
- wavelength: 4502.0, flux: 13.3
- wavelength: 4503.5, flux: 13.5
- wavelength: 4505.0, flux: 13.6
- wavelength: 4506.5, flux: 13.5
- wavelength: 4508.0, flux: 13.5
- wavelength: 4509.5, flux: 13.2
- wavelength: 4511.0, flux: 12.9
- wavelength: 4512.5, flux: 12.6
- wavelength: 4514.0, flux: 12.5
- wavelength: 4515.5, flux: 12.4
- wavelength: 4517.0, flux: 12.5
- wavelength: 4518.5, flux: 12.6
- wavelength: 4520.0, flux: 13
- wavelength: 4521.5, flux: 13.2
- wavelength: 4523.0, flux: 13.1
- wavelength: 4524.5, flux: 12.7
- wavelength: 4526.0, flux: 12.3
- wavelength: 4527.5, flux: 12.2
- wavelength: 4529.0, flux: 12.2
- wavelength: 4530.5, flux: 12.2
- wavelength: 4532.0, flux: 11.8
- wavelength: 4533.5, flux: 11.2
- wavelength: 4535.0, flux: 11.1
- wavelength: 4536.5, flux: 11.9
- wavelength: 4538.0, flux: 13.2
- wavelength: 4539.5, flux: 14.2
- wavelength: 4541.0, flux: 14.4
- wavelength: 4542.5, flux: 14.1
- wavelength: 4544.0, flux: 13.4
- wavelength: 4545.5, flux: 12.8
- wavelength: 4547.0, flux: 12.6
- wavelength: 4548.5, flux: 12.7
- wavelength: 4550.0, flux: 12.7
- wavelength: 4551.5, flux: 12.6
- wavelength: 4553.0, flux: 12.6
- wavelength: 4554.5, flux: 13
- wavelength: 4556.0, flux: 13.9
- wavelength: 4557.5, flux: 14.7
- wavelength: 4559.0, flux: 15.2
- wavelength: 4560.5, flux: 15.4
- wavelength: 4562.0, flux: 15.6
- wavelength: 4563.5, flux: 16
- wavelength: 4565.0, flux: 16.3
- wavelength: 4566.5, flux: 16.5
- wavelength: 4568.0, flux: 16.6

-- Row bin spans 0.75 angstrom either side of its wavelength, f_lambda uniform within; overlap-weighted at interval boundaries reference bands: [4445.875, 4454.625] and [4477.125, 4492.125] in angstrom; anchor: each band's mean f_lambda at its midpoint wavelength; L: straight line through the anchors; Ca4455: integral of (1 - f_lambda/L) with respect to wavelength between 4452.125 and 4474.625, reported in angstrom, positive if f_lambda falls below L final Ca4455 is 1.5 angstrom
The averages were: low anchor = 11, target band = 10.7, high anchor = 12.1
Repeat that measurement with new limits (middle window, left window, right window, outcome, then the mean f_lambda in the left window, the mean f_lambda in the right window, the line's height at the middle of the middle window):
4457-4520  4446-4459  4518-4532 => -3.87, 10.3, 12.6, 11.4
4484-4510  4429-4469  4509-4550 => -2.45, 10.1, 12.7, 11.6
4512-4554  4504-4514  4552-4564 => 3.45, 13.2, 14.5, 13.8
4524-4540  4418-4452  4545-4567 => 1.30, 9.91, 14.2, 13.3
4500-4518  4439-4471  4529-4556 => -1.63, 10.7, 12.8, 12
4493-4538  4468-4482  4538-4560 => 0.72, 12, 13.5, 12.8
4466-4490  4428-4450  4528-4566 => -1.81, 9.91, 13.4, 11.2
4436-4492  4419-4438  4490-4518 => -1.35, 9.06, 12.8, 10.8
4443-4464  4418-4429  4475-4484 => 0.79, 9.61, 11.8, 10.8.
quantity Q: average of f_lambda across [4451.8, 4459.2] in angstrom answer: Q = 9.2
